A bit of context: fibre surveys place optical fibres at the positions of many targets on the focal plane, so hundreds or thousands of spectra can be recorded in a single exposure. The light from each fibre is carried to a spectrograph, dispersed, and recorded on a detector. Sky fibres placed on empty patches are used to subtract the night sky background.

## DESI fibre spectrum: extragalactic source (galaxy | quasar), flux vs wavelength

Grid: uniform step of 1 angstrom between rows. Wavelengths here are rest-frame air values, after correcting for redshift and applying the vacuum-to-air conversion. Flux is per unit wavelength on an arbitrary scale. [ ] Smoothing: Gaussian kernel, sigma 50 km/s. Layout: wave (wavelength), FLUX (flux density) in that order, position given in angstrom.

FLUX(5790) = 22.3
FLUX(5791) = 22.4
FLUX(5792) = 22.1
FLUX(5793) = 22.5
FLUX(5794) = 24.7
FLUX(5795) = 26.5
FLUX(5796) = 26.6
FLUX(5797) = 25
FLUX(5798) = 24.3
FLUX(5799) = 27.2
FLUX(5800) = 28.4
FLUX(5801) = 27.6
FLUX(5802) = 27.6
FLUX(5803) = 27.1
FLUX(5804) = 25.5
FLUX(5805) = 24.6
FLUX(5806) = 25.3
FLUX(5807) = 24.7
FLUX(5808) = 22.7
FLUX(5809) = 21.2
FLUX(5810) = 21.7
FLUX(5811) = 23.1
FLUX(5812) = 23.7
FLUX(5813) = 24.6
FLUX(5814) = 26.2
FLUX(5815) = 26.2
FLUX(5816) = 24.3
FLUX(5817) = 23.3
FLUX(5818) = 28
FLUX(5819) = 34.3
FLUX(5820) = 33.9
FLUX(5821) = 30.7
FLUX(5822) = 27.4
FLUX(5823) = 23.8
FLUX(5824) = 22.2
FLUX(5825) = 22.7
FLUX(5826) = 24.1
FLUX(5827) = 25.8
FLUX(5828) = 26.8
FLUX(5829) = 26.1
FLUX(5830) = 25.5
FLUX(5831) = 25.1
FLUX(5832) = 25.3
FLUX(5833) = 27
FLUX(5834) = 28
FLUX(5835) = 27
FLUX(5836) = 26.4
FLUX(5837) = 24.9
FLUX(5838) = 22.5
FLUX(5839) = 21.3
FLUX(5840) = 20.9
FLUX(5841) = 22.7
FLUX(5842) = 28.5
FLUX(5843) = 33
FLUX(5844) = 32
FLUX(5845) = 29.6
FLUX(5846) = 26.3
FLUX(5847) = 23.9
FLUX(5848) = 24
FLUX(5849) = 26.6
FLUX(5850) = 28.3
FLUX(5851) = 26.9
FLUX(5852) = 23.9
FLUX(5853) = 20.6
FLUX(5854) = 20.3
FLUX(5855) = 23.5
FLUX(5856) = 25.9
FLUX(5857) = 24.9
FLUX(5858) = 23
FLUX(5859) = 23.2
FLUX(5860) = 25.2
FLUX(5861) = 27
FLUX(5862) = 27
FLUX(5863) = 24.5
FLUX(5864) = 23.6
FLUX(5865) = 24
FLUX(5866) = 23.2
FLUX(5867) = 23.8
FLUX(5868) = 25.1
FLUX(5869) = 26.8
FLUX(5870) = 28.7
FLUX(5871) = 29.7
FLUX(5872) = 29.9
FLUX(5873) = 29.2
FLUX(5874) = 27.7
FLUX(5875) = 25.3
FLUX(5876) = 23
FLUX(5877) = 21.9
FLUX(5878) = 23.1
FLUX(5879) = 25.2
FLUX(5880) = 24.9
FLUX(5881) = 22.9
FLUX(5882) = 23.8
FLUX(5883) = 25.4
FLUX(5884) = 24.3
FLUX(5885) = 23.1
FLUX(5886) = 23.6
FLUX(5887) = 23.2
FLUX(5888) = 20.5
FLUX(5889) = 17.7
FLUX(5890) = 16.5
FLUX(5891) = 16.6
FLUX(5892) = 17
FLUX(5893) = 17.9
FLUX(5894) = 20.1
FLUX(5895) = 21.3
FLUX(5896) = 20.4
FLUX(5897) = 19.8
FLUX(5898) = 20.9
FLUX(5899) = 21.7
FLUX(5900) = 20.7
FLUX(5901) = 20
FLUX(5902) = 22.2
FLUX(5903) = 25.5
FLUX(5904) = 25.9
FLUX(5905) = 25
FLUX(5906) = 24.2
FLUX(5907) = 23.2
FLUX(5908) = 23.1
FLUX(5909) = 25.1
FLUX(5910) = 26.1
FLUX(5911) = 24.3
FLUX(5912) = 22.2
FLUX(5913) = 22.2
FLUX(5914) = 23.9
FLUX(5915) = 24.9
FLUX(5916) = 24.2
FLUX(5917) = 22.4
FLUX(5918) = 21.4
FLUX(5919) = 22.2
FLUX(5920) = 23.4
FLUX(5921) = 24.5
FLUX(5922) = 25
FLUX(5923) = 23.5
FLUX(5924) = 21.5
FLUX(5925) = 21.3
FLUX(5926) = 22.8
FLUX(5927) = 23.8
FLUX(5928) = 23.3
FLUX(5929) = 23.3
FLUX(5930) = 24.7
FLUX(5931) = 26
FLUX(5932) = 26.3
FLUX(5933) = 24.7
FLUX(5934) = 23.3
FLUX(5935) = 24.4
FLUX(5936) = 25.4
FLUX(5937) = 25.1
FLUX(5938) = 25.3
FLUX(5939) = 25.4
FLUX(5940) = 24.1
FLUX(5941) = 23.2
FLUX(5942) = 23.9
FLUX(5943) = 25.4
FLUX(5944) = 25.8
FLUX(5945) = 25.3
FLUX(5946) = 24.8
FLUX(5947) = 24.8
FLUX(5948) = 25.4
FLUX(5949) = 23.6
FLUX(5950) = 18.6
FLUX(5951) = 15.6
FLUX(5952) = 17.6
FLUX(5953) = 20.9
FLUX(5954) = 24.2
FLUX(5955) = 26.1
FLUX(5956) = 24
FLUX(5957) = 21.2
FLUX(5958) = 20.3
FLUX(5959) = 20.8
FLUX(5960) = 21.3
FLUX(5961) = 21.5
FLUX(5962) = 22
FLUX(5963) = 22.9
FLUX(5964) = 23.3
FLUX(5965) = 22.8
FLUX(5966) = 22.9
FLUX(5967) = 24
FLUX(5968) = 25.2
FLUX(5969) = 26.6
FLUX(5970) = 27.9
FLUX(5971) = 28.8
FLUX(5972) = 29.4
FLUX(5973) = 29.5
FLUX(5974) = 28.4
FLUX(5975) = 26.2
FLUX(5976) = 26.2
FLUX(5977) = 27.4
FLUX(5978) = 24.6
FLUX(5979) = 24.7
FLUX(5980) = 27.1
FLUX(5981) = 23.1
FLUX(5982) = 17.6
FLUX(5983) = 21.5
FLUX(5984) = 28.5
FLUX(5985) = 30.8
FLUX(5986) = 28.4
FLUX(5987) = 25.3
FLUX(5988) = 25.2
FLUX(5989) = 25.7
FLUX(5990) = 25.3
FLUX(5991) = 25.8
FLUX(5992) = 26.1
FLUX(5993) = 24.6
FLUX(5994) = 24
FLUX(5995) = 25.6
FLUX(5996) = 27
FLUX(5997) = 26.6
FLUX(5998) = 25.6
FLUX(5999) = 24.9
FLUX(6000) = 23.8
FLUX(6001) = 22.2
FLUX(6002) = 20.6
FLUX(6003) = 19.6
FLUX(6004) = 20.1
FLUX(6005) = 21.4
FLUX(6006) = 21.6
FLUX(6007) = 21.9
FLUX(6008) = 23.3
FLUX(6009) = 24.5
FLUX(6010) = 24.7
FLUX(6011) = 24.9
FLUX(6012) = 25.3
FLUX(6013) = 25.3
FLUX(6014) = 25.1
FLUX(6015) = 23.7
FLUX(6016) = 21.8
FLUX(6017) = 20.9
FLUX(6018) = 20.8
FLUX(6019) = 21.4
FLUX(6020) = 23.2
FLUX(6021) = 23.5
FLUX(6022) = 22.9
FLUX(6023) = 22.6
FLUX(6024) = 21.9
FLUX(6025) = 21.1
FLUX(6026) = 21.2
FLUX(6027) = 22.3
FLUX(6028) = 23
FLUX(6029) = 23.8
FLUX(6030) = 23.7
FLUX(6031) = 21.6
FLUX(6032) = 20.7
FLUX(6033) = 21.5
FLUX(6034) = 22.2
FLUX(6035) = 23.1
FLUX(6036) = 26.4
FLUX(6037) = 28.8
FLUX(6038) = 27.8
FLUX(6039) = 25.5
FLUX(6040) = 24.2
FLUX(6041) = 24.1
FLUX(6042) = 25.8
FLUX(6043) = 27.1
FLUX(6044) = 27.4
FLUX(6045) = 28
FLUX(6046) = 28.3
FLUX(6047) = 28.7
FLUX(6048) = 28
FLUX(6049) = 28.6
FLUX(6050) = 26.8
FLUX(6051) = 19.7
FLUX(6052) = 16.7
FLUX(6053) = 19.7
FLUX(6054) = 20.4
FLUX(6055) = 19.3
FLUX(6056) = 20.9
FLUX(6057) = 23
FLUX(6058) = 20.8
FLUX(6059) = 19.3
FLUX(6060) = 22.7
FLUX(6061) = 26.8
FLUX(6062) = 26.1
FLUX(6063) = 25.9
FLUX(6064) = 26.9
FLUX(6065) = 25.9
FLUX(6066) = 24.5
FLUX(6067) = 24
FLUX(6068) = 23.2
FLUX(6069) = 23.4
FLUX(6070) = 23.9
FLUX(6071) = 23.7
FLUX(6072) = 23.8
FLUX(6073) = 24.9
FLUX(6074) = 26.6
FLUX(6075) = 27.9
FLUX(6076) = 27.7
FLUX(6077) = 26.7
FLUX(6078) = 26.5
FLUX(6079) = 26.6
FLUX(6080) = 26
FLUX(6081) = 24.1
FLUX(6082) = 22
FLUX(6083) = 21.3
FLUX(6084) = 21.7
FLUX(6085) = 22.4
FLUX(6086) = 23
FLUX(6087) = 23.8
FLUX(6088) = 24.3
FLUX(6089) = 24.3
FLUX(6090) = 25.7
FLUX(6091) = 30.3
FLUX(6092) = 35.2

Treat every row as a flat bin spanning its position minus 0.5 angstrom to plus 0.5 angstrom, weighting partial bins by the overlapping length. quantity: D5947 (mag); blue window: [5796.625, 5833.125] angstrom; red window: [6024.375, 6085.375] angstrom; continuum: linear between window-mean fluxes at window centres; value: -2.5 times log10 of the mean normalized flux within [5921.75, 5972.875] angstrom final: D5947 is 0.05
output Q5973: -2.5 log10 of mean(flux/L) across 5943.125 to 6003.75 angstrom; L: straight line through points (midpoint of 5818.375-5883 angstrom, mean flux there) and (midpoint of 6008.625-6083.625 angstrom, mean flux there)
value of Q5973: 0.01 mag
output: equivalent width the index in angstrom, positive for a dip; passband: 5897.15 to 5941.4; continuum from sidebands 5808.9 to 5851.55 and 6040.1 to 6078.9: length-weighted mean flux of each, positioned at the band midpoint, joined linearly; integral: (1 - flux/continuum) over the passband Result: 3.13 angstrom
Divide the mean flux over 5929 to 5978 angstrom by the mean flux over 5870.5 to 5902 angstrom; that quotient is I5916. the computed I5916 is 1.1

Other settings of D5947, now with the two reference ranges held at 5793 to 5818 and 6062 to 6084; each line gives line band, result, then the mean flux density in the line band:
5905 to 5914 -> 0.05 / 23.9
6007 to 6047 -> 0.05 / 24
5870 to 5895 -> 0.09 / 23.1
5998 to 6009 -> 0.13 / 22.2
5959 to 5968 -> 0.11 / 22.6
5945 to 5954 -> 0.15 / 21.8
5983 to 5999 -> -0.05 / 26.1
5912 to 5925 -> 0.09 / 23.1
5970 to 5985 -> -0.05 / 26.2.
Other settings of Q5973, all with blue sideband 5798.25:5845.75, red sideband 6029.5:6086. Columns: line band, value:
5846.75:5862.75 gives 0.05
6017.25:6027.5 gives 0.12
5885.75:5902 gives 0.27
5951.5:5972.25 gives 0.07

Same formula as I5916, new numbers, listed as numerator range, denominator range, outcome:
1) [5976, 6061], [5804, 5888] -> 0.94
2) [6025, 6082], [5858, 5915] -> 1.04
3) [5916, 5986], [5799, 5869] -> 0.94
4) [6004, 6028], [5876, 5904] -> 1.06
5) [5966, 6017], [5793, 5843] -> 0.97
